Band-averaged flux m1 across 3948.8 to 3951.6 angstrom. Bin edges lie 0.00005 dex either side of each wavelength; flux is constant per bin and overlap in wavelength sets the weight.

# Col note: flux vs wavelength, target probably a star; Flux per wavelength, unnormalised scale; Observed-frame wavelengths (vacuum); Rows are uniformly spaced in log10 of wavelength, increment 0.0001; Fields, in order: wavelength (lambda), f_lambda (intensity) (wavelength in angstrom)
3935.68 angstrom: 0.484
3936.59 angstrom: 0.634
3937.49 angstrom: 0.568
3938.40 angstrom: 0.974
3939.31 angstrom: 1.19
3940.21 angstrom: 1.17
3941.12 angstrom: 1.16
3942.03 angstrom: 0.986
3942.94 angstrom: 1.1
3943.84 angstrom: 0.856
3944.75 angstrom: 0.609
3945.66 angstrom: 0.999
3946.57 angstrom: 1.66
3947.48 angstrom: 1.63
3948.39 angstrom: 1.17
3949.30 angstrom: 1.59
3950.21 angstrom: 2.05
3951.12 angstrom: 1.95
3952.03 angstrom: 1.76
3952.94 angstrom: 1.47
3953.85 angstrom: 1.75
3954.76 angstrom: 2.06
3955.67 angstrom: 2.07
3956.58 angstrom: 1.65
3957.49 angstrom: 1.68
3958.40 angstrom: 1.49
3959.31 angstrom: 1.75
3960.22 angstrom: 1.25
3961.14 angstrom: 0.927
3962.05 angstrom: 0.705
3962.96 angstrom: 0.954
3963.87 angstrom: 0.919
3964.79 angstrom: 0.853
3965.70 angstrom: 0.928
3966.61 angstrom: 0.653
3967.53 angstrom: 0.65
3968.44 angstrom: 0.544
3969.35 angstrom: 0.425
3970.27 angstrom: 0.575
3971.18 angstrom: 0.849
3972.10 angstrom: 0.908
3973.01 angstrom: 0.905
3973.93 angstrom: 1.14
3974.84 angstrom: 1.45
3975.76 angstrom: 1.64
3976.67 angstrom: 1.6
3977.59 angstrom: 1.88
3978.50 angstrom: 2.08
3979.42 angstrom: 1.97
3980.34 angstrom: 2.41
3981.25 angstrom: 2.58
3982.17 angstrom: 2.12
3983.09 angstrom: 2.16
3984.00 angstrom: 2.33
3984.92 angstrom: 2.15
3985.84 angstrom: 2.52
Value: 1.85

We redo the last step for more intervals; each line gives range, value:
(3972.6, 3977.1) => 1.35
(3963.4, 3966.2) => 0.897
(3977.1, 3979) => 1.97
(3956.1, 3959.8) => 1.64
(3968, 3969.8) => 0.485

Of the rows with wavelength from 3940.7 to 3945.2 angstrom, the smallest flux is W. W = 0.609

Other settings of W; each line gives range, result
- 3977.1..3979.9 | 1.88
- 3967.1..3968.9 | 0.544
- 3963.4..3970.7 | 0.425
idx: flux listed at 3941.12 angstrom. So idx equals 1.16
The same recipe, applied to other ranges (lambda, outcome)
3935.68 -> 0.484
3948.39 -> 1.17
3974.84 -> 1.45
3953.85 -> 1.75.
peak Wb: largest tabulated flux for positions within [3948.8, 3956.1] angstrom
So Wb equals 2.07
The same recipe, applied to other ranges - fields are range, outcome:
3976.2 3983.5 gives 2.58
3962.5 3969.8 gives 0.954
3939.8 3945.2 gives 1.17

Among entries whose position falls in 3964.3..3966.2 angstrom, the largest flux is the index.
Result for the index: 0.928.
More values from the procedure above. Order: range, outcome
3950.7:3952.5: 1.95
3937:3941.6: 1.19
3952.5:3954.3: 1.75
